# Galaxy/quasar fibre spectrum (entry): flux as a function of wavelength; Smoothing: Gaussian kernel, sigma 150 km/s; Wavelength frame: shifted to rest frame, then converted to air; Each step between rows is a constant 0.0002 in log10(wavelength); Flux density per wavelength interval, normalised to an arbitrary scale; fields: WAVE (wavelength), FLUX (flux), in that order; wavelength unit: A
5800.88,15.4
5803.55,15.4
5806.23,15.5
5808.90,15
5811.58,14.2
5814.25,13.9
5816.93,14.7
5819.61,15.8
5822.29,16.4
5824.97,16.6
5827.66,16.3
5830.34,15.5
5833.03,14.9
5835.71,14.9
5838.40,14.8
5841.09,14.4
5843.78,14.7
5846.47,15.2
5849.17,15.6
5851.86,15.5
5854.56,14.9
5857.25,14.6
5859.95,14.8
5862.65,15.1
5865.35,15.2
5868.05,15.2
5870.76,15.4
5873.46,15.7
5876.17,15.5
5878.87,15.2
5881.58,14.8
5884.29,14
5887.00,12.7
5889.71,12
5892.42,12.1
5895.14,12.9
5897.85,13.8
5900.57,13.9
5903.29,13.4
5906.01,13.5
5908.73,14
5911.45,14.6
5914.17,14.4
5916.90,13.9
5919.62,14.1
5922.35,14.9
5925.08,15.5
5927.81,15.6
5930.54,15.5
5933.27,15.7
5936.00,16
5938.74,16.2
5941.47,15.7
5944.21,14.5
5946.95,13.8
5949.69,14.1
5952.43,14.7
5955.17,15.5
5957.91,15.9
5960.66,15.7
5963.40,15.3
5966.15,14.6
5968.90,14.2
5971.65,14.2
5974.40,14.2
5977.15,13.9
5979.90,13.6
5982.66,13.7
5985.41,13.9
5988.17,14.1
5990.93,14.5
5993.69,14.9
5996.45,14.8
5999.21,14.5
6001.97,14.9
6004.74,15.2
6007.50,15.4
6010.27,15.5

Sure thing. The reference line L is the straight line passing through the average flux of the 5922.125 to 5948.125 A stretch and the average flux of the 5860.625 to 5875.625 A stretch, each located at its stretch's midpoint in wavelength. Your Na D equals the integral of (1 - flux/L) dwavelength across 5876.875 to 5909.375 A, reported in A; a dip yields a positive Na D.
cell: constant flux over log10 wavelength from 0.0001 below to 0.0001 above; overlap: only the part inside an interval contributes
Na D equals 3.8 A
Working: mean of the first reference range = 15.3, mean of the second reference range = 15.4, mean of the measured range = 13.6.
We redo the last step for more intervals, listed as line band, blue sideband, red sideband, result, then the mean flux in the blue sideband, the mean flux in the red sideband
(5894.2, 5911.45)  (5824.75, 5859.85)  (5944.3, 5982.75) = 1.37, 15.2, 14.6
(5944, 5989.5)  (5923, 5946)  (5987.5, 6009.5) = 2.15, 15.5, 14.8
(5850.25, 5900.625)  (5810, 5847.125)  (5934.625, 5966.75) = 2.55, 15.2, 15.2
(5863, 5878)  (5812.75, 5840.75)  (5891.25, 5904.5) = -1.43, 15.3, 13.2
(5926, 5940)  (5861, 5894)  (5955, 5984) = -1.23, 14.4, 14.6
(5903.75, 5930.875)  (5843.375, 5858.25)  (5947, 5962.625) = 1.01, 15.1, 15.1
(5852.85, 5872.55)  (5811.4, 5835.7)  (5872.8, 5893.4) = -0.80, 15.4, 14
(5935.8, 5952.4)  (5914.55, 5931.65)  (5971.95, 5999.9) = -0.34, 14.9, 14.2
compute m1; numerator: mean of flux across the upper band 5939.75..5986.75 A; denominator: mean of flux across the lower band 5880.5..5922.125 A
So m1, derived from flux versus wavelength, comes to 1.07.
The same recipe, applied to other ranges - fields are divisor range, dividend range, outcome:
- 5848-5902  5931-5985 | 1.03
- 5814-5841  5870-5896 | 0.91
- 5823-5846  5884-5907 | 0.86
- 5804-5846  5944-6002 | 0.96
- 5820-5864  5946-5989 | 0.95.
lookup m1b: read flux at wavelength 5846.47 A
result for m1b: 15.2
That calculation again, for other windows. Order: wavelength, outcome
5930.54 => 15.5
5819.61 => 15.8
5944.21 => 14.5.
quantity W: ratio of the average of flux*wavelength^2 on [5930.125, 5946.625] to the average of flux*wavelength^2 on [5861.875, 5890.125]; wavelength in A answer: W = 1.1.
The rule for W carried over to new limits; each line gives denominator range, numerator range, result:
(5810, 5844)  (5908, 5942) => 1.03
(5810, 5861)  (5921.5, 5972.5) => 1.04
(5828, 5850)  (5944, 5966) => 1.03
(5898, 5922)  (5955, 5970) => 1.10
